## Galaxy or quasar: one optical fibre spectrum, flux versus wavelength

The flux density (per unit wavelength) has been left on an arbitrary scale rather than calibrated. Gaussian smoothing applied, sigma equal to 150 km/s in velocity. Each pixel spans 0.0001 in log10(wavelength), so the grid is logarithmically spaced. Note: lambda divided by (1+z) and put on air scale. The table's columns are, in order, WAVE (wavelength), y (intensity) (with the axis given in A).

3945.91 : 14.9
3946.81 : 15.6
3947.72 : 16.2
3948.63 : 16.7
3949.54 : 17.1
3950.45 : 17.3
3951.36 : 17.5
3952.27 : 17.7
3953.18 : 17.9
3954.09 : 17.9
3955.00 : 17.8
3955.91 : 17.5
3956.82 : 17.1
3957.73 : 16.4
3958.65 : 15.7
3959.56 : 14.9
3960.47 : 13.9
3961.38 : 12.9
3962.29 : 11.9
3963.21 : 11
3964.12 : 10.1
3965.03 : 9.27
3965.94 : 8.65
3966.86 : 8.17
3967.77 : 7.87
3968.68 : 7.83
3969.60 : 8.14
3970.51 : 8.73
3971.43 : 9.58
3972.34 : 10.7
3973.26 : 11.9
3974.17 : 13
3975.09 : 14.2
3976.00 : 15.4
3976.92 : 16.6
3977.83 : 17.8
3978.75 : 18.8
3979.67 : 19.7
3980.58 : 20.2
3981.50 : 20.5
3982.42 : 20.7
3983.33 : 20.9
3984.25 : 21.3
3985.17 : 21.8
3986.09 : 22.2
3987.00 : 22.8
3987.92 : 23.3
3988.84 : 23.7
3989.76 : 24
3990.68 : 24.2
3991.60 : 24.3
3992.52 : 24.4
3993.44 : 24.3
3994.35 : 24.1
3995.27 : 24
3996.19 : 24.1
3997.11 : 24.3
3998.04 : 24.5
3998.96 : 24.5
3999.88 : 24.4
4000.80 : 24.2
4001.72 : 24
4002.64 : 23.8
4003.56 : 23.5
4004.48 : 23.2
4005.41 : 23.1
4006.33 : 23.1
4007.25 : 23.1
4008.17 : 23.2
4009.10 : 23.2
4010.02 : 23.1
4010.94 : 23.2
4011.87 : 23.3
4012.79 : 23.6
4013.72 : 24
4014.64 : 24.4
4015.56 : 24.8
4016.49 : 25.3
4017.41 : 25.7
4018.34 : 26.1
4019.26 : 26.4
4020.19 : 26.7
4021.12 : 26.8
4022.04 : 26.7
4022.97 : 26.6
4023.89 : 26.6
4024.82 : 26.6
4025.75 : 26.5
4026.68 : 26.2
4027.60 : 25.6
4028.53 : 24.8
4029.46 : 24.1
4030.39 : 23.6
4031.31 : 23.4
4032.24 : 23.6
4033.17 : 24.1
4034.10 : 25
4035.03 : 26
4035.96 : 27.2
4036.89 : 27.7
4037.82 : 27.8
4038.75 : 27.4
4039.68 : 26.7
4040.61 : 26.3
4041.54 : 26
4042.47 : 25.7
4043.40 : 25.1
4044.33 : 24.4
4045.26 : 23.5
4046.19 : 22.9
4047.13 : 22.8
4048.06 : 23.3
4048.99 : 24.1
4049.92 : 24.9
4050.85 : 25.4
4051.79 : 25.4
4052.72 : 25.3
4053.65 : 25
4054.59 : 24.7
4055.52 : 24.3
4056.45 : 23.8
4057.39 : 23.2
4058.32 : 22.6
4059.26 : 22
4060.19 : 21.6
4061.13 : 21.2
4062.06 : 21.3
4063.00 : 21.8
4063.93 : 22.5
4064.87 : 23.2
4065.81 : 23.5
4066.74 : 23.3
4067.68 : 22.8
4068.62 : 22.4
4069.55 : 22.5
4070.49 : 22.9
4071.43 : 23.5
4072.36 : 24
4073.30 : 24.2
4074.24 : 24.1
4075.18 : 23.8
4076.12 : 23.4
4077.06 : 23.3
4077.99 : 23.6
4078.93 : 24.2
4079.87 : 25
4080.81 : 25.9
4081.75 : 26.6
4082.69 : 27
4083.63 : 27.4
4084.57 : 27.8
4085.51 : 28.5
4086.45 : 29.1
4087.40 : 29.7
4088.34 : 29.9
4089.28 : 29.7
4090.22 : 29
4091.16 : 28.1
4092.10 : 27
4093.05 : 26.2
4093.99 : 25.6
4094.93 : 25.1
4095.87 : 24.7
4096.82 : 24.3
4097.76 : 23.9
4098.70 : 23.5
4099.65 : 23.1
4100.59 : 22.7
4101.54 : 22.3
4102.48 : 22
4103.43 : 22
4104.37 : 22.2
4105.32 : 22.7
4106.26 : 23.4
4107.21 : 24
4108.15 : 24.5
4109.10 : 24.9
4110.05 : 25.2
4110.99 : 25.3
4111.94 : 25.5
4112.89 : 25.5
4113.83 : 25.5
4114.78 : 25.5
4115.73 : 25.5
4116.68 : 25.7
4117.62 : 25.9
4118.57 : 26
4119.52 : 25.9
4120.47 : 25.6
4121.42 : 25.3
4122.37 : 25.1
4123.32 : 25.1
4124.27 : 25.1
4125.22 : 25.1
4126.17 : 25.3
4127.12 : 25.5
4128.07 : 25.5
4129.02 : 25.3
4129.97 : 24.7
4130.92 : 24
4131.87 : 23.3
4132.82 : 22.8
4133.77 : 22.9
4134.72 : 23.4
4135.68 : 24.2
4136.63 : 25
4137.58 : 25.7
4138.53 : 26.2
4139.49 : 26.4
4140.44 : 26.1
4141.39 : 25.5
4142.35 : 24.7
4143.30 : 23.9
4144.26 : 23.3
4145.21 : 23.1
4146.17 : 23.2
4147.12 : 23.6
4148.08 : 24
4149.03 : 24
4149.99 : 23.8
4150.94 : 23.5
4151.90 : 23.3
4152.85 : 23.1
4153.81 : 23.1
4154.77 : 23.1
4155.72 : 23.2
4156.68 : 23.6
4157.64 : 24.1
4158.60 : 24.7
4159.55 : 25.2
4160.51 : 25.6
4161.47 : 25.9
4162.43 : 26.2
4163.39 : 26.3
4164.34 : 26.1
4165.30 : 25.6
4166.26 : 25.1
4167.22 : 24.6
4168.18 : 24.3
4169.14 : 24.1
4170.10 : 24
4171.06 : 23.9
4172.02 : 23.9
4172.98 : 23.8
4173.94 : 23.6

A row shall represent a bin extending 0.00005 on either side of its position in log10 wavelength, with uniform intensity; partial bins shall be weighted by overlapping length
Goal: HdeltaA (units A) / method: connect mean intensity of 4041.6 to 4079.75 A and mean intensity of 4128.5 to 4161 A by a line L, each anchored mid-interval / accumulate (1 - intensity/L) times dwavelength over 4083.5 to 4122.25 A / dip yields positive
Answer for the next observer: -2.61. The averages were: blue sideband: 23.6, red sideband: 24.2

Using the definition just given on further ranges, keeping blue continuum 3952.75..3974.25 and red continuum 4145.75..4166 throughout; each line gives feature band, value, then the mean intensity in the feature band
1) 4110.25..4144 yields -3.8 A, 25.1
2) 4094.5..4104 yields -1.1 A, 23.3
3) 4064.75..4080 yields -3.4 A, 23.5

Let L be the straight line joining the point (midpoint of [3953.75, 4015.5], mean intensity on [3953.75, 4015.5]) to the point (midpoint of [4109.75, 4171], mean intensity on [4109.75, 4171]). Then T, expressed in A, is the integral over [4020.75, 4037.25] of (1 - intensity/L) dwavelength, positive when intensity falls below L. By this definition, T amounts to -4.0 A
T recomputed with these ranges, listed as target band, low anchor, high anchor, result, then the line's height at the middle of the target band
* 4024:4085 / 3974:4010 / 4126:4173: -3.83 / 23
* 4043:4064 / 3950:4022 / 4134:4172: -1.96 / 21.5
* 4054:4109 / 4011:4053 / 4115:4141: 1.61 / 25.2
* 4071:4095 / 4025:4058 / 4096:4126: -1.51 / 24.7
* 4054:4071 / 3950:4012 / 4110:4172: -0.83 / 21.7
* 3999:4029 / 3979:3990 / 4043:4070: -3.17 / 22.4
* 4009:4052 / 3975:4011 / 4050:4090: -3.17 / 23.5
